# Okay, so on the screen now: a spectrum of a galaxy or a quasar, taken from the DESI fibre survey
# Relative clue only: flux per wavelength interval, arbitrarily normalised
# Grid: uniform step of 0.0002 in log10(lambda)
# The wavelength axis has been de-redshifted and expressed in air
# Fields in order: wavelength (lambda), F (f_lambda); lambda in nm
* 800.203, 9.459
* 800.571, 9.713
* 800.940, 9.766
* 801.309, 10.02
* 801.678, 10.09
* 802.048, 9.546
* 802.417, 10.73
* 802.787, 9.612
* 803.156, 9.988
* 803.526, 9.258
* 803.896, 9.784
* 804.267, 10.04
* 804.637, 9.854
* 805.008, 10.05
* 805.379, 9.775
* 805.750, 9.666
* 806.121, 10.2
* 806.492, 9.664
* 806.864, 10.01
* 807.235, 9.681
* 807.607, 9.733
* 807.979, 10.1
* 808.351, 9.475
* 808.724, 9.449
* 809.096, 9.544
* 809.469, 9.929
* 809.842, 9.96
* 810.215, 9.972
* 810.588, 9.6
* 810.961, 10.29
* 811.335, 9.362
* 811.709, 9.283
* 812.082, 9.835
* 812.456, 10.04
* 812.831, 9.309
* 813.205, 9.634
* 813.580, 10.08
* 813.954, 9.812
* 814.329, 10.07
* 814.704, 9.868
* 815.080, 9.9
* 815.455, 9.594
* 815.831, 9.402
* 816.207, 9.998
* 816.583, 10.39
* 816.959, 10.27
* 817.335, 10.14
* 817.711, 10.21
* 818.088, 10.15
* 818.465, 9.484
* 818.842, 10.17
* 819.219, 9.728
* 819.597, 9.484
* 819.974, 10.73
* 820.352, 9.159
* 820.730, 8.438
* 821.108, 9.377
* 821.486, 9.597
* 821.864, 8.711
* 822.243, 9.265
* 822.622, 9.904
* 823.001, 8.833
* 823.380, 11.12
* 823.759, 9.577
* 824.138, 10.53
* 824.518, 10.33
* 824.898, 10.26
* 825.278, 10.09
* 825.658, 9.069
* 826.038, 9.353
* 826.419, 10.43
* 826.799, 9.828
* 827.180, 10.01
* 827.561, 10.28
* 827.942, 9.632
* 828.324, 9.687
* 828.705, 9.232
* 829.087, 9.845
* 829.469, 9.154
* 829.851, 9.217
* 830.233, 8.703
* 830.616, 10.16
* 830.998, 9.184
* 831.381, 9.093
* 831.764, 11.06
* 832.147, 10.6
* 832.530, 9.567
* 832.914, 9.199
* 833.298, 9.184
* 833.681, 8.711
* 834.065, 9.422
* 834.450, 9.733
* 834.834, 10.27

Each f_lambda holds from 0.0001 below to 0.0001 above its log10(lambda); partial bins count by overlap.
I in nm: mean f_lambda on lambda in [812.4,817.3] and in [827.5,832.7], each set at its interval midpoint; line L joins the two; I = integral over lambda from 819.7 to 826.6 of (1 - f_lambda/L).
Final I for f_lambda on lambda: 0.036 nm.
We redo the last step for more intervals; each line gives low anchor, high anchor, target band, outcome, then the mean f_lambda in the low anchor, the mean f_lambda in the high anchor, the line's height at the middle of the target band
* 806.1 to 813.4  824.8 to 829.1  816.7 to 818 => -0.06 nm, 9.74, 9.8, 9.77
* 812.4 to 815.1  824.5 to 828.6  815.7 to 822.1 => 0.07 nm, 9.82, 9.88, 9.84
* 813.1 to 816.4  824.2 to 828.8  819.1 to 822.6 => 0.16 nm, 9.82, 9.88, 9.85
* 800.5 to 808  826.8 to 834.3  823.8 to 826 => -0.08 nm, 9.87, 9.58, 9.64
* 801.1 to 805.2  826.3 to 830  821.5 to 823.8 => 0.05 nm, 9.9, 9.72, 9.76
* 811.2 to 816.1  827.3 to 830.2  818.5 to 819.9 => -0.03 nm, 9.72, 9.54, 9.65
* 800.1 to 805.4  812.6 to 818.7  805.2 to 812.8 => 0.08 nm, 9.85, 9.9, 9.87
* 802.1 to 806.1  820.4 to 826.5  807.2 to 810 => 0.03 nm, 9.88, 9.66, 9.83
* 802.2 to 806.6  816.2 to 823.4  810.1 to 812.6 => 0.01 nm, 9.89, 9.72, 9.81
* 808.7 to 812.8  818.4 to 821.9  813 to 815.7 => -0.05 nm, 9.75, 9.52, 9.66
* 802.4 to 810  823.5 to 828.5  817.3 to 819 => -0.02 nm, 9.81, 9.95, 9.89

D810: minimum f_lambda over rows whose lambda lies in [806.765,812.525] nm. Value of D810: 9.283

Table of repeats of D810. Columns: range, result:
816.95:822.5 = 8.438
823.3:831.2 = 8.703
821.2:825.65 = 8.711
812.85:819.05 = 9.402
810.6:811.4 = 9.362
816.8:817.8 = 10.14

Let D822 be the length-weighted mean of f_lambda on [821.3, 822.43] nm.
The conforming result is 9.19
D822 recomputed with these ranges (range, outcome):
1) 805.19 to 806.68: 9.83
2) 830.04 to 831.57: 9.29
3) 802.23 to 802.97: 10.2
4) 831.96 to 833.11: 9.78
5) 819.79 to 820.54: 9.94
